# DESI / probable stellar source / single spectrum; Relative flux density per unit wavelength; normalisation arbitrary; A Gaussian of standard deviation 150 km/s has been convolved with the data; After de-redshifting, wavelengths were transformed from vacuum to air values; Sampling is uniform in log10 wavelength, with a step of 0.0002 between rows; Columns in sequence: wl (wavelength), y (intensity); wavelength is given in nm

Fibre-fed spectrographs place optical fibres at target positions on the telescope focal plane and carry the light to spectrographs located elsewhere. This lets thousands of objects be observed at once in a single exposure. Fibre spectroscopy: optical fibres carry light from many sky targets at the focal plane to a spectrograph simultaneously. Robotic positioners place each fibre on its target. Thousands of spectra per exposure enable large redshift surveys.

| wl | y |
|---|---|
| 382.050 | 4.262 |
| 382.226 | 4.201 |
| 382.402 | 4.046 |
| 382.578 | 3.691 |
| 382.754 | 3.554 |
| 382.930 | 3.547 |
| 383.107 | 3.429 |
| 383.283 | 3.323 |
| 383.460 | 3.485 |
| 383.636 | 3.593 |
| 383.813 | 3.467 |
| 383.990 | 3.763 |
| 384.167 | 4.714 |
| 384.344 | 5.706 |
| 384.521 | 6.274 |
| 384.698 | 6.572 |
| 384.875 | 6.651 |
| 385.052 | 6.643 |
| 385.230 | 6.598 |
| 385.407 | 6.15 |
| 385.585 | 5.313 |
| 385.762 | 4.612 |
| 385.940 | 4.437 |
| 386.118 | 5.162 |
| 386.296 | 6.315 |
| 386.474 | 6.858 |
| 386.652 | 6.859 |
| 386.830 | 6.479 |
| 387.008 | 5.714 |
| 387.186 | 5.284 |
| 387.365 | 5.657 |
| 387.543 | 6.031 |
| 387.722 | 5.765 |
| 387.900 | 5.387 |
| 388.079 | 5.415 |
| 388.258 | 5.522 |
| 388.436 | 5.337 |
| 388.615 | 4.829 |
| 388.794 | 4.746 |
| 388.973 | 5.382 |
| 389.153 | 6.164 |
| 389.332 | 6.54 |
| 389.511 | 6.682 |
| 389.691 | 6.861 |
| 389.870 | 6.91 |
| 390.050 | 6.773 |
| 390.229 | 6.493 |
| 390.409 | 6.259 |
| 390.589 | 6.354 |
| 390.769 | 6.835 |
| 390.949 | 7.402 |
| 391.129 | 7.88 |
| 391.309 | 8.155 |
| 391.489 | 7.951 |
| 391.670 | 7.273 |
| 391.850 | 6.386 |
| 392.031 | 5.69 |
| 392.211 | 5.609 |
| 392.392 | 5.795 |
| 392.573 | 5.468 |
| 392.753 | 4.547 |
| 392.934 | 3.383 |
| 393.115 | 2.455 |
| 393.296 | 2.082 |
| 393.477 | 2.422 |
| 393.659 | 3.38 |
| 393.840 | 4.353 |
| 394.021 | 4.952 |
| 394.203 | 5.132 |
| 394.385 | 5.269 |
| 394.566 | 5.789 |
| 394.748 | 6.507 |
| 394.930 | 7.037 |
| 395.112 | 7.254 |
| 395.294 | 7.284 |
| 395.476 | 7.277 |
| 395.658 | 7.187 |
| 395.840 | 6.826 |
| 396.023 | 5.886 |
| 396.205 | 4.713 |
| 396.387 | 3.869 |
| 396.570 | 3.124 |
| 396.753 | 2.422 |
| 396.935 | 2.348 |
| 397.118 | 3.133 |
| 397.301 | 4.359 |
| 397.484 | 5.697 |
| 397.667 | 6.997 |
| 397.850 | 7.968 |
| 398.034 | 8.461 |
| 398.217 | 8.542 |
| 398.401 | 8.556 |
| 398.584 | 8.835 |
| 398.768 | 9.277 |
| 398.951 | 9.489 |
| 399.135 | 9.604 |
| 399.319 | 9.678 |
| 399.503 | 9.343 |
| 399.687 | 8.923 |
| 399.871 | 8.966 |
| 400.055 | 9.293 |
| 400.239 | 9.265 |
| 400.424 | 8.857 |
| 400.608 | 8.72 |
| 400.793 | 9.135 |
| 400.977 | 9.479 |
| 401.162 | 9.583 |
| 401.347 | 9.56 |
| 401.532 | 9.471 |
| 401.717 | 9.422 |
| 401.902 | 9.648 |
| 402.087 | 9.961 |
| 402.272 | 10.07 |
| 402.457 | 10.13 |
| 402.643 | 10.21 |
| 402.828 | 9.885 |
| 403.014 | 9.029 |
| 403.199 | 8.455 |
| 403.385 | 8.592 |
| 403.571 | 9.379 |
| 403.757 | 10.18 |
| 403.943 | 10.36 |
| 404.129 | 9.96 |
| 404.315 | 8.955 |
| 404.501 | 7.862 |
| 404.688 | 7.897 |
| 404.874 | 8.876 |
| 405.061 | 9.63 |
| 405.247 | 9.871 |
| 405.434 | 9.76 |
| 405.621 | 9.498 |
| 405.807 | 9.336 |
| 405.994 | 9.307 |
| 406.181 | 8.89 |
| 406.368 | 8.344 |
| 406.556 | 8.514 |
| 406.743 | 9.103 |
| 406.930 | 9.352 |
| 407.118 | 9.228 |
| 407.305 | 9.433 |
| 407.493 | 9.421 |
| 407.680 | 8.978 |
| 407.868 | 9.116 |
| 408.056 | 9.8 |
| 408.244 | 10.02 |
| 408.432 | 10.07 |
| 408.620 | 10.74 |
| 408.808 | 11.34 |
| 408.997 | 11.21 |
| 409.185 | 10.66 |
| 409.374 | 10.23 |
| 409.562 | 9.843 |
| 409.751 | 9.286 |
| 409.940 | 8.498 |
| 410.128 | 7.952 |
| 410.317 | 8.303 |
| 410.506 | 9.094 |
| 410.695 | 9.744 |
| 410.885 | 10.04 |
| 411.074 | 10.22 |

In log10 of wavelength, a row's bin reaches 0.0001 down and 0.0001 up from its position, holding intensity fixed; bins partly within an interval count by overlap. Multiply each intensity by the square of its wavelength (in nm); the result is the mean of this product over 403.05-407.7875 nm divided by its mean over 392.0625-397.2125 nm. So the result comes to 1.99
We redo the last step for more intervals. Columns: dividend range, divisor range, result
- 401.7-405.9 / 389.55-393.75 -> 1.74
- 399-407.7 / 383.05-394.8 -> 1.81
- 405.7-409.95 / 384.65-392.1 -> 1.71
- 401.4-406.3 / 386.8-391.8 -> 1.61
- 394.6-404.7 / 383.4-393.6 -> 1.51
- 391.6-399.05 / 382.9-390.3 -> 1.08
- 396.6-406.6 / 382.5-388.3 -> 1.80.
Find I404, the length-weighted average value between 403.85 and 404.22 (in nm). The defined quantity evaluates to 10.2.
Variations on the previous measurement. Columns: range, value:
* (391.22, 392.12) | 7.09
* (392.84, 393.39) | 2.65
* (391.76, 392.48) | 5.87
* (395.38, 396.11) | 6.8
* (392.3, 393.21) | 4.32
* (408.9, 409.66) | 10.5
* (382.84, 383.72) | 3.48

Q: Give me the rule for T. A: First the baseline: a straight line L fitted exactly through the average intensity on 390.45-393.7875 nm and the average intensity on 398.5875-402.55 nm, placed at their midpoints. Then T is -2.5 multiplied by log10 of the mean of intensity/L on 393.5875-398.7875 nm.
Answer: 0.24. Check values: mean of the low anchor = 5.5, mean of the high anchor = 9.41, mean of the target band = 5.91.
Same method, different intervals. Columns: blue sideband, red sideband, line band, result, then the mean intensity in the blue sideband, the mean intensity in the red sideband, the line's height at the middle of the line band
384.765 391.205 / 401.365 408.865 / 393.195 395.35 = 0.401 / 6.06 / 9.45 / 7.3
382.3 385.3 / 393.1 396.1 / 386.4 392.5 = -0.234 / 4.64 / 5.43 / 5.05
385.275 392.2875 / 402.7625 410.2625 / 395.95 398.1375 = 0.484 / 6.15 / 9.42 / 7.67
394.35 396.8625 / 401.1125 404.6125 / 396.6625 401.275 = -0.044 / 5.73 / 9.5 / 7.48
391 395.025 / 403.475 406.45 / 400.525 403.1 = -0.167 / 5.36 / 9.26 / 8.23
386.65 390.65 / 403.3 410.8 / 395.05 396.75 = 0.262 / 5.95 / 9.42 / 7.32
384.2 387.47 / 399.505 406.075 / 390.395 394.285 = 0.305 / 5.94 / 9.36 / 7.25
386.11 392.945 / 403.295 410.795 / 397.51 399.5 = -0.110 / 6.15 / 9.42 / 7.82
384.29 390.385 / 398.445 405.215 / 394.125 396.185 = 0.205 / 5.95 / 9.33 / 7.77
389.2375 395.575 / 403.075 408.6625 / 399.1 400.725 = -0.178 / 5.9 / 9.28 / 7.79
